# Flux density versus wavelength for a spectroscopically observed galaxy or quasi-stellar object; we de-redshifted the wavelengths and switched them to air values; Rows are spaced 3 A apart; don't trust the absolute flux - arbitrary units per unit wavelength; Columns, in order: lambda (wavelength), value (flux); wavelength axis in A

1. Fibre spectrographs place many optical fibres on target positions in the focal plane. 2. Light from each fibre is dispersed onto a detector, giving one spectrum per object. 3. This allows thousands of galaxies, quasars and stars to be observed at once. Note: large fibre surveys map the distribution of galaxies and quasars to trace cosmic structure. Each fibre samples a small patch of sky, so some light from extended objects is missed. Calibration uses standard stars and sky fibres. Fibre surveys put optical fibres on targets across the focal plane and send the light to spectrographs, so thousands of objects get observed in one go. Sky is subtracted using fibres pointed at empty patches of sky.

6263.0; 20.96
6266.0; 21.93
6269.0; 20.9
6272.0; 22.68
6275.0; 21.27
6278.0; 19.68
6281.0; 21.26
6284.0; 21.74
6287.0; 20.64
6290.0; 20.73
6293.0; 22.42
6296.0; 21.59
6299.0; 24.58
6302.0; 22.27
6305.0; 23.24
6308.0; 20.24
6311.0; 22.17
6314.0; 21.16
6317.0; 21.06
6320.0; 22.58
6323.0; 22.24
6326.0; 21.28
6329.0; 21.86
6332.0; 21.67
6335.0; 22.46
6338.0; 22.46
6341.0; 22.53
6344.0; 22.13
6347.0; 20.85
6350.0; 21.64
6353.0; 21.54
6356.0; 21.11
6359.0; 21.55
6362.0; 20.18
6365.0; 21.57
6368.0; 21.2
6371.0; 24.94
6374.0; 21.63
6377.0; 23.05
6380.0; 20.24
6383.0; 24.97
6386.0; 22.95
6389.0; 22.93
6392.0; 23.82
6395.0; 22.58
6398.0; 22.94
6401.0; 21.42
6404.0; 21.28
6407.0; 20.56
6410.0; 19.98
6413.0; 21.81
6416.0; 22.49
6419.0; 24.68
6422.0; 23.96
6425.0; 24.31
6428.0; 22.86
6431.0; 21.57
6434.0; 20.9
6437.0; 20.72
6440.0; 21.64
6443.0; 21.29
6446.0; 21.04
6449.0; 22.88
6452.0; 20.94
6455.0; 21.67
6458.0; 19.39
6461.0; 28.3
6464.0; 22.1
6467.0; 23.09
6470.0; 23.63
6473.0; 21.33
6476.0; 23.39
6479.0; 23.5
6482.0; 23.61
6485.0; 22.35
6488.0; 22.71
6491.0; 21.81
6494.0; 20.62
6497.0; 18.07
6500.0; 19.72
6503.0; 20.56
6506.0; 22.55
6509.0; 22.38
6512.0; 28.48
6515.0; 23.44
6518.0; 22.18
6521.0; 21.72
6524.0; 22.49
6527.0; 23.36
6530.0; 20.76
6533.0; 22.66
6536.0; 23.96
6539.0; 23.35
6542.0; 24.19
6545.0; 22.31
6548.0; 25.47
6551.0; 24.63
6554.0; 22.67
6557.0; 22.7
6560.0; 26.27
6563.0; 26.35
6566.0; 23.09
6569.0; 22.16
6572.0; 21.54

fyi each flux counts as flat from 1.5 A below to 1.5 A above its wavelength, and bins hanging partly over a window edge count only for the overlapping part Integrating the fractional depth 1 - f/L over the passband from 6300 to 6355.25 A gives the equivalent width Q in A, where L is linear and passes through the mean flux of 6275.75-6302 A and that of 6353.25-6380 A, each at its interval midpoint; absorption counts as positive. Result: -0.43 A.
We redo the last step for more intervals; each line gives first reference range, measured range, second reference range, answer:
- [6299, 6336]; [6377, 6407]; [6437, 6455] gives -1.1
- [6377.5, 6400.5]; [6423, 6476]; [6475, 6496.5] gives 0.6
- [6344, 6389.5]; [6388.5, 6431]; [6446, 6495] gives -0.5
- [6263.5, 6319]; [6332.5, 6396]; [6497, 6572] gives -0.3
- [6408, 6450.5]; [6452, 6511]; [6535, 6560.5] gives 1.8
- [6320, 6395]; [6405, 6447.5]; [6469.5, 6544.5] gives 0.6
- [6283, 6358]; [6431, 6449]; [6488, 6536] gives 0.6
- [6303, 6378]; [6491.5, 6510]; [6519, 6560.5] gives 1.9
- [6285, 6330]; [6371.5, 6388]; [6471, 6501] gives -0.7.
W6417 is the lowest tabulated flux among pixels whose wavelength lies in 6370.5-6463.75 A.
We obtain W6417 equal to 19.39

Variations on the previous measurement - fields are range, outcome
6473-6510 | 18.07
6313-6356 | 20.85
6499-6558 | 19.72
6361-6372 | 20.18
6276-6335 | 19.68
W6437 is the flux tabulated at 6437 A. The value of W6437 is 20.72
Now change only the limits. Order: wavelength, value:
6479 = 23.5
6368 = 21.2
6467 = 23.09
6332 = 21.67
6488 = 22.71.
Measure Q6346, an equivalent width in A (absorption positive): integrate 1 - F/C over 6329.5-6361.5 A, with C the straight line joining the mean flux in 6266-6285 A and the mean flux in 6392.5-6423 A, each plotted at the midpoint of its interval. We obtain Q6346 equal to 0.0 A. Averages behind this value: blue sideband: 21.3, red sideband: 22.2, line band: 21.7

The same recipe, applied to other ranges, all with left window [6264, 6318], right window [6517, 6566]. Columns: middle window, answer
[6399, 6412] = 0.9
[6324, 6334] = 0.1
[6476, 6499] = 1.2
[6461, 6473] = -0.3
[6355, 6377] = 0.3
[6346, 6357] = 0.4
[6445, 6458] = 0.8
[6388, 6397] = -0.3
